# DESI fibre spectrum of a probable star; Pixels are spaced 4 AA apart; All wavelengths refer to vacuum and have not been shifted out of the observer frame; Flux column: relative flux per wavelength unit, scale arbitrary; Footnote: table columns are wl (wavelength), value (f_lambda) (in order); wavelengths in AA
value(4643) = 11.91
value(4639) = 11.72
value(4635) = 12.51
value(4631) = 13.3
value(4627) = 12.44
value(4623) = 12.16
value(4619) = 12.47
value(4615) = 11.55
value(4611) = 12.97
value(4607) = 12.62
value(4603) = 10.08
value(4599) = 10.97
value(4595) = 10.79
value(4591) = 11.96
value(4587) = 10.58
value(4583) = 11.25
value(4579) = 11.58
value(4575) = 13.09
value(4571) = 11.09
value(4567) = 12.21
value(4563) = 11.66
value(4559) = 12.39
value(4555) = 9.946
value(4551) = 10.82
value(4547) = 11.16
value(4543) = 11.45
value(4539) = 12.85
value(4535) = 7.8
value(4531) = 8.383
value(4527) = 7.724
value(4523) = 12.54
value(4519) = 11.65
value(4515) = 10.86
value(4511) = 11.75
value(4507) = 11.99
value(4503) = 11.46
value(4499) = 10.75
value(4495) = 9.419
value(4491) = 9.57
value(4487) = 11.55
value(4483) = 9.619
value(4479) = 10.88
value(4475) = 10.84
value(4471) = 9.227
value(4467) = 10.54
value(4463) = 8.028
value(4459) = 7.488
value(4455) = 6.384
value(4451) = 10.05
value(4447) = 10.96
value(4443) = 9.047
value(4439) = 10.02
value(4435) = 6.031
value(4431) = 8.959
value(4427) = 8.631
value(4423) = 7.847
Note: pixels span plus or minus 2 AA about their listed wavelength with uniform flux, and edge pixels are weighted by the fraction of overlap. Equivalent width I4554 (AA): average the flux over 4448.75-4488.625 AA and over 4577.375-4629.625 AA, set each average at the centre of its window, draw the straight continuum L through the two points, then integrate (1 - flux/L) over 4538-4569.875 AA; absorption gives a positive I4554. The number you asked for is -1.9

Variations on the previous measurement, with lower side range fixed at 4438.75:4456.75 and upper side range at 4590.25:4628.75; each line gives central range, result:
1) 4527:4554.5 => 1.4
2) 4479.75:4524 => -3.8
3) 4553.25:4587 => -1.3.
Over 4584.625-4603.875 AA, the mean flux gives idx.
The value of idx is 10.9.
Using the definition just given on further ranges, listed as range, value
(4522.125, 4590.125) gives 11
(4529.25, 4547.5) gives 10.3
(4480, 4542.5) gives 10.6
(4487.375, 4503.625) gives 10.3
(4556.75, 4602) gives 11.6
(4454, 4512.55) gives 10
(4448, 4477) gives 9.01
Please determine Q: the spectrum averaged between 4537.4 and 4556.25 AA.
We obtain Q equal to 11.3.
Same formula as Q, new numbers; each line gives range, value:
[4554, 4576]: 11.8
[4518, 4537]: 9.51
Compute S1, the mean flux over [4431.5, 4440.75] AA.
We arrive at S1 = 8.12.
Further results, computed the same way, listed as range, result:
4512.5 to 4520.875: 11.3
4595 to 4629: 11.8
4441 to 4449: 10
